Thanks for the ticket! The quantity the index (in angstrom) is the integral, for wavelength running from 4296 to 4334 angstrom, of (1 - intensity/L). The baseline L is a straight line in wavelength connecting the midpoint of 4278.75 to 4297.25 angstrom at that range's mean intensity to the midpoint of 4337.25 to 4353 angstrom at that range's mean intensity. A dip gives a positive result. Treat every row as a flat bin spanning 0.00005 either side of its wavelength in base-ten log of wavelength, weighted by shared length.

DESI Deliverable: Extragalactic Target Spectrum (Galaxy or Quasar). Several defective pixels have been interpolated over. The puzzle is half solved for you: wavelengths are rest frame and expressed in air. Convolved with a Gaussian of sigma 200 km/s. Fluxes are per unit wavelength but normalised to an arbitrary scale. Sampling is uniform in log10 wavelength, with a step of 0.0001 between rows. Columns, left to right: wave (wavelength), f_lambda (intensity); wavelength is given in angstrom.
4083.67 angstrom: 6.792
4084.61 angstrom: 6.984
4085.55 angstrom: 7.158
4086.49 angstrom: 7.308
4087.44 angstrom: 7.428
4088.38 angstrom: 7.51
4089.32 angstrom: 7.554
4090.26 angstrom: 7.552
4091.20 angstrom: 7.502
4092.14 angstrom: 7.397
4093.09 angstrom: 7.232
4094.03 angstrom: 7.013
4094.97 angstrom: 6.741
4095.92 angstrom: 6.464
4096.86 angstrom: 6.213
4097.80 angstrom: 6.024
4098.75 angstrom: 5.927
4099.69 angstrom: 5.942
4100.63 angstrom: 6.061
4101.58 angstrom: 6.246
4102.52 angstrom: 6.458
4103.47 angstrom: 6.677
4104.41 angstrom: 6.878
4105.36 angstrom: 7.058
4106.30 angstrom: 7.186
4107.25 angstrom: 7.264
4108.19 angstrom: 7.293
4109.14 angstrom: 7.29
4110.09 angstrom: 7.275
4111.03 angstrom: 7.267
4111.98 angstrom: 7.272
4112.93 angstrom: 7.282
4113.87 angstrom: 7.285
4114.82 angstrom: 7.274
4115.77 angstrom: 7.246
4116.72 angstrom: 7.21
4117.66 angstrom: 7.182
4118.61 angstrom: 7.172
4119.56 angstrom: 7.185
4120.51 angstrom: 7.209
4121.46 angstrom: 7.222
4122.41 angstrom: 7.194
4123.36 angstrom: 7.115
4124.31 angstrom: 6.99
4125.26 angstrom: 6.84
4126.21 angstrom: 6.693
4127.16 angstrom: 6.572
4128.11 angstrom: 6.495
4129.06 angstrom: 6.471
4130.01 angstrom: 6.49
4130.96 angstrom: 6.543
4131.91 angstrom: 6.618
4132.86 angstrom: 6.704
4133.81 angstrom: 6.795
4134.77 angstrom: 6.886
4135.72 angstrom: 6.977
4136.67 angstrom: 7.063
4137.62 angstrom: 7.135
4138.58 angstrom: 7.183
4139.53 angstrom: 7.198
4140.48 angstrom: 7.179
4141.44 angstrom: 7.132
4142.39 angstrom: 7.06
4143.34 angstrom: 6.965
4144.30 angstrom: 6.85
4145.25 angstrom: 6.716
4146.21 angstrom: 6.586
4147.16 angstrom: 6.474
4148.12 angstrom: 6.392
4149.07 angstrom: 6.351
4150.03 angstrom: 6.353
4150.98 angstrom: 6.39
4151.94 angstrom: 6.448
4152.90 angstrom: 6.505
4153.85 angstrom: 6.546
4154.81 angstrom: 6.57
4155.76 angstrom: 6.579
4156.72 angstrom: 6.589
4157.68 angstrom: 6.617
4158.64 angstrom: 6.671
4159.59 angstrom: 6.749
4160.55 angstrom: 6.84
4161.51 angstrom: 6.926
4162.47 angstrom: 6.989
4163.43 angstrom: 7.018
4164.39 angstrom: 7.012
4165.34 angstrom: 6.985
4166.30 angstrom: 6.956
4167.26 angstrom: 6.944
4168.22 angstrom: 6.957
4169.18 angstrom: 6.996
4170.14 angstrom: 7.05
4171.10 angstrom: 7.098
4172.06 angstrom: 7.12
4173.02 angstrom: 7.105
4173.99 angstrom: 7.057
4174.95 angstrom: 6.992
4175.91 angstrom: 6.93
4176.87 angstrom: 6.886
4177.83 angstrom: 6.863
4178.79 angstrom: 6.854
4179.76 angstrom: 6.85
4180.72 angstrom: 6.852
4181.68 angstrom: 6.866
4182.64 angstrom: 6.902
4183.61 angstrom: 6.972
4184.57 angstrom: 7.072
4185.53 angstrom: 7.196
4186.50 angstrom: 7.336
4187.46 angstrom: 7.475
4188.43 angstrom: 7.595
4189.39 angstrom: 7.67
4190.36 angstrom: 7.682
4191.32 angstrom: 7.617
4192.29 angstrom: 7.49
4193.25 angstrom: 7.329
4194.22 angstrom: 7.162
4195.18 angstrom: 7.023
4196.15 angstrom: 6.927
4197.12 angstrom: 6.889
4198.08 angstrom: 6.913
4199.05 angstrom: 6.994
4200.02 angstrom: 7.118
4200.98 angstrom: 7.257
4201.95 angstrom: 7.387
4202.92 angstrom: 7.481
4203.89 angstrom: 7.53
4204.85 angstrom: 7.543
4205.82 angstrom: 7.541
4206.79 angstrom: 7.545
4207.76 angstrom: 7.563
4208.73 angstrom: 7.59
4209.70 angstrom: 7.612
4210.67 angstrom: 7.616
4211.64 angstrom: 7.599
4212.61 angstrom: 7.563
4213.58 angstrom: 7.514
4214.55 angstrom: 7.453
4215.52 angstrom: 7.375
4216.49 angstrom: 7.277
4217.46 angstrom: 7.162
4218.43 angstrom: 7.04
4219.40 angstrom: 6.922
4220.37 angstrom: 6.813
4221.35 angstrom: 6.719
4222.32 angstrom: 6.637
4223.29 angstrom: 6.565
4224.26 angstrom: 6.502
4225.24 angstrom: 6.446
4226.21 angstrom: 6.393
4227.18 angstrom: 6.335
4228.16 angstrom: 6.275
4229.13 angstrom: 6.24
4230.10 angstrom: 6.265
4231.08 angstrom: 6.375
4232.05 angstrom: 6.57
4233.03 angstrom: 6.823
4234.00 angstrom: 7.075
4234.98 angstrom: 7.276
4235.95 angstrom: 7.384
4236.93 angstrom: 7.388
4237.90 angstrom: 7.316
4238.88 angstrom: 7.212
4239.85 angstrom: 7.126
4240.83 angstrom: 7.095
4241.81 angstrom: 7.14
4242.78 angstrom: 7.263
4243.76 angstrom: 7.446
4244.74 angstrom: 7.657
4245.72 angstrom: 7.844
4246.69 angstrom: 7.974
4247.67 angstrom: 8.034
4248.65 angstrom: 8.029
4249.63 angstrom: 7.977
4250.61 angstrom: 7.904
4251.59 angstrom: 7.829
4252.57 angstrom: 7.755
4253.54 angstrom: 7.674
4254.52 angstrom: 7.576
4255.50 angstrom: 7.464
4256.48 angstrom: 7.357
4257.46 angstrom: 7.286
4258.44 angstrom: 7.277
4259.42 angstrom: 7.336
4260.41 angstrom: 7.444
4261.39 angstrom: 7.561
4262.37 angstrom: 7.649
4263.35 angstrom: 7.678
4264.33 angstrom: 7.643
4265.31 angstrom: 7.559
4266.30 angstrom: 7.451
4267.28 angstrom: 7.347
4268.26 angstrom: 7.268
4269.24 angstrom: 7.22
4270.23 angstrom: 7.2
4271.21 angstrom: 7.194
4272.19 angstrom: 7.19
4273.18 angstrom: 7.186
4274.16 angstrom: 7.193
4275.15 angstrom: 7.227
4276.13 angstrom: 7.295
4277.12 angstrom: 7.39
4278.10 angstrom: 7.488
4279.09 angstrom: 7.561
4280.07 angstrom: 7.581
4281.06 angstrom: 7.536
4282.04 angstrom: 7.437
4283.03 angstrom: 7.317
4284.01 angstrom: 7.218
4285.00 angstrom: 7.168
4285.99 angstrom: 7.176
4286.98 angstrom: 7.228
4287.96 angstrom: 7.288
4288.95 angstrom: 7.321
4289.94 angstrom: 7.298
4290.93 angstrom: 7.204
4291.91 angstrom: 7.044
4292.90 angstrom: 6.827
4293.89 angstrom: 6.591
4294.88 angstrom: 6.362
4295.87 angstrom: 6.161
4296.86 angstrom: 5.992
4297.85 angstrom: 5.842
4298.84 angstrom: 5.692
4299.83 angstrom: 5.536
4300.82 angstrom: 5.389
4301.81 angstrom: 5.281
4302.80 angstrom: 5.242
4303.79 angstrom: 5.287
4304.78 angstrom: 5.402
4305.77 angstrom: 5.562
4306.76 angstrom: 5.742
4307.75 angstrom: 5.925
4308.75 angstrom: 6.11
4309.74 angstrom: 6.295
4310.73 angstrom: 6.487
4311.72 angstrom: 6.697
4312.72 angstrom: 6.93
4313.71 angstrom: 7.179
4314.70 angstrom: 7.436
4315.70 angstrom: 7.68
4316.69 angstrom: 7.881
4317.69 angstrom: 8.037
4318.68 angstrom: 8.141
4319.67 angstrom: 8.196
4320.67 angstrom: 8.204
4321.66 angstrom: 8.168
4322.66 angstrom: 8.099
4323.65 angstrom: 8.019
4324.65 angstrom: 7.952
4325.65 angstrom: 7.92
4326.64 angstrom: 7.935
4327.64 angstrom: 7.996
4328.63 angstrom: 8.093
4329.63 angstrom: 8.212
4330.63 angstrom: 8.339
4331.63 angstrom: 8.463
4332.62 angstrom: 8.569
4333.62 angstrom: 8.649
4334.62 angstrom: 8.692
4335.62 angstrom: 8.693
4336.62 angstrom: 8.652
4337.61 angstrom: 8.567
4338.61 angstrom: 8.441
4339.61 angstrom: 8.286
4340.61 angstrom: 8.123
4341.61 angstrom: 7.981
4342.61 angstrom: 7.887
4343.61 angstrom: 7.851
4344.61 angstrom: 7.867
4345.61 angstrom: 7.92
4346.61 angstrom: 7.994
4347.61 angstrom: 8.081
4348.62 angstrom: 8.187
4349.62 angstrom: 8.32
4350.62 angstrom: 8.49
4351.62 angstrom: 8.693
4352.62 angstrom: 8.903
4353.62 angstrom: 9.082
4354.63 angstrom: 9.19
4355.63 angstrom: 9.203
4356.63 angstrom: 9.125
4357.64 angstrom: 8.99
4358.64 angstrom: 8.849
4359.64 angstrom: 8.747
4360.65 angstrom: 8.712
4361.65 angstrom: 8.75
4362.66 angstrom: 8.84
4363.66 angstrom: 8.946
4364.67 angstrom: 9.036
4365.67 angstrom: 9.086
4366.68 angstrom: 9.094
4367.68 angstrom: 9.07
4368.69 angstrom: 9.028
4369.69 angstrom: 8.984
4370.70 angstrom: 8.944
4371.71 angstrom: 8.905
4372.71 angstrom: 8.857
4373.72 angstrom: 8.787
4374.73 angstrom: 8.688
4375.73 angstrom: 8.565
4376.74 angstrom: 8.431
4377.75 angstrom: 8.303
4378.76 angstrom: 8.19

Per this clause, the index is 2.9 angstrom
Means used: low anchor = 7.07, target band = 7.06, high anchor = 8.21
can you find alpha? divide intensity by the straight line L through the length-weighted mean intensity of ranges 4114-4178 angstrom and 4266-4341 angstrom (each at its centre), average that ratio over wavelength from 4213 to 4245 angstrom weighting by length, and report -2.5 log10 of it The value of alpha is 0.02 mag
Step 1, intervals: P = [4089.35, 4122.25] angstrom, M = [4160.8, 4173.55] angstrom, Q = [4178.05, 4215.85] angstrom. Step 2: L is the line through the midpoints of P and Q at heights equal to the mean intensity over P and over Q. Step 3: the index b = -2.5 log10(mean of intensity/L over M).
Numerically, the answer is 0.03 mag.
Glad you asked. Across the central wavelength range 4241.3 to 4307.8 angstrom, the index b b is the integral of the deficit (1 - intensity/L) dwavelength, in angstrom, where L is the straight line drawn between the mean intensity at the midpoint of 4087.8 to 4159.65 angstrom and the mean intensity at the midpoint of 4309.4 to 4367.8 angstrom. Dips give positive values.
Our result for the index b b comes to 6.5 angstrom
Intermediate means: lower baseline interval 6.86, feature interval 7.07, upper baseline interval 8.27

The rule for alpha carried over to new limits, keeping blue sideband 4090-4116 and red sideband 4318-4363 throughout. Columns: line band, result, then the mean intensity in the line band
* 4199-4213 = 0.01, 7.48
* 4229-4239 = 0.12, 6.91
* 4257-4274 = 0.08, 7.38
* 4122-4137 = 0.05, 6.77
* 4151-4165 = 0.08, 6.71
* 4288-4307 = 0.31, 6.13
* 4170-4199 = 0.04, 7.12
